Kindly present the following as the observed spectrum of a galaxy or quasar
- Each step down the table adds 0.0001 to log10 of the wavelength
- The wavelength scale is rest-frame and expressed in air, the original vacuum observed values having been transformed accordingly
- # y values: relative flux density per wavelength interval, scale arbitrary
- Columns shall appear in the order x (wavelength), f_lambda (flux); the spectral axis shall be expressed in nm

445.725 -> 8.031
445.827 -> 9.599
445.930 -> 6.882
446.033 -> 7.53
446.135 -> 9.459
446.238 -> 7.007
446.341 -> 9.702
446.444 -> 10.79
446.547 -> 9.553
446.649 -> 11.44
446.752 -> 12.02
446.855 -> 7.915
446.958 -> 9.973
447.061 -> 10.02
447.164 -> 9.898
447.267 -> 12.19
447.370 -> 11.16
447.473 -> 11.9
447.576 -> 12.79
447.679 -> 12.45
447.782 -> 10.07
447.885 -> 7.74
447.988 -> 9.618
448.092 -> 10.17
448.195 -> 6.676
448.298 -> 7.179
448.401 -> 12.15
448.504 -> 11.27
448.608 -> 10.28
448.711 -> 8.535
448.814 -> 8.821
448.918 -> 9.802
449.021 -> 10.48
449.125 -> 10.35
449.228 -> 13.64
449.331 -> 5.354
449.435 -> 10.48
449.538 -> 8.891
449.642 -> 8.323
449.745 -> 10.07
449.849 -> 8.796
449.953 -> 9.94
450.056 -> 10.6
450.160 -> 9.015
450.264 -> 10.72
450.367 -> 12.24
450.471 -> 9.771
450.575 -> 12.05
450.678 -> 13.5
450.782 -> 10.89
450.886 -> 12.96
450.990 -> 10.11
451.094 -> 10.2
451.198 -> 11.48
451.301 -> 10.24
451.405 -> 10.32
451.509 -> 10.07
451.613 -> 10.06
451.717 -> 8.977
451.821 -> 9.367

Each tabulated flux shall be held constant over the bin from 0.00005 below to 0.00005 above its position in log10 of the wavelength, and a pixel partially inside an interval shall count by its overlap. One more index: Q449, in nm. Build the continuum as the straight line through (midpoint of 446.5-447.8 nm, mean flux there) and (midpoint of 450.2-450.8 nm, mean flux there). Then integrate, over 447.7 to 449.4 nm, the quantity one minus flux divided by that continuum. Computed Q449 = 0.24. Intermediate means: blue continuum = 10.9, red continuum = 11.5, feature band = 9.57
